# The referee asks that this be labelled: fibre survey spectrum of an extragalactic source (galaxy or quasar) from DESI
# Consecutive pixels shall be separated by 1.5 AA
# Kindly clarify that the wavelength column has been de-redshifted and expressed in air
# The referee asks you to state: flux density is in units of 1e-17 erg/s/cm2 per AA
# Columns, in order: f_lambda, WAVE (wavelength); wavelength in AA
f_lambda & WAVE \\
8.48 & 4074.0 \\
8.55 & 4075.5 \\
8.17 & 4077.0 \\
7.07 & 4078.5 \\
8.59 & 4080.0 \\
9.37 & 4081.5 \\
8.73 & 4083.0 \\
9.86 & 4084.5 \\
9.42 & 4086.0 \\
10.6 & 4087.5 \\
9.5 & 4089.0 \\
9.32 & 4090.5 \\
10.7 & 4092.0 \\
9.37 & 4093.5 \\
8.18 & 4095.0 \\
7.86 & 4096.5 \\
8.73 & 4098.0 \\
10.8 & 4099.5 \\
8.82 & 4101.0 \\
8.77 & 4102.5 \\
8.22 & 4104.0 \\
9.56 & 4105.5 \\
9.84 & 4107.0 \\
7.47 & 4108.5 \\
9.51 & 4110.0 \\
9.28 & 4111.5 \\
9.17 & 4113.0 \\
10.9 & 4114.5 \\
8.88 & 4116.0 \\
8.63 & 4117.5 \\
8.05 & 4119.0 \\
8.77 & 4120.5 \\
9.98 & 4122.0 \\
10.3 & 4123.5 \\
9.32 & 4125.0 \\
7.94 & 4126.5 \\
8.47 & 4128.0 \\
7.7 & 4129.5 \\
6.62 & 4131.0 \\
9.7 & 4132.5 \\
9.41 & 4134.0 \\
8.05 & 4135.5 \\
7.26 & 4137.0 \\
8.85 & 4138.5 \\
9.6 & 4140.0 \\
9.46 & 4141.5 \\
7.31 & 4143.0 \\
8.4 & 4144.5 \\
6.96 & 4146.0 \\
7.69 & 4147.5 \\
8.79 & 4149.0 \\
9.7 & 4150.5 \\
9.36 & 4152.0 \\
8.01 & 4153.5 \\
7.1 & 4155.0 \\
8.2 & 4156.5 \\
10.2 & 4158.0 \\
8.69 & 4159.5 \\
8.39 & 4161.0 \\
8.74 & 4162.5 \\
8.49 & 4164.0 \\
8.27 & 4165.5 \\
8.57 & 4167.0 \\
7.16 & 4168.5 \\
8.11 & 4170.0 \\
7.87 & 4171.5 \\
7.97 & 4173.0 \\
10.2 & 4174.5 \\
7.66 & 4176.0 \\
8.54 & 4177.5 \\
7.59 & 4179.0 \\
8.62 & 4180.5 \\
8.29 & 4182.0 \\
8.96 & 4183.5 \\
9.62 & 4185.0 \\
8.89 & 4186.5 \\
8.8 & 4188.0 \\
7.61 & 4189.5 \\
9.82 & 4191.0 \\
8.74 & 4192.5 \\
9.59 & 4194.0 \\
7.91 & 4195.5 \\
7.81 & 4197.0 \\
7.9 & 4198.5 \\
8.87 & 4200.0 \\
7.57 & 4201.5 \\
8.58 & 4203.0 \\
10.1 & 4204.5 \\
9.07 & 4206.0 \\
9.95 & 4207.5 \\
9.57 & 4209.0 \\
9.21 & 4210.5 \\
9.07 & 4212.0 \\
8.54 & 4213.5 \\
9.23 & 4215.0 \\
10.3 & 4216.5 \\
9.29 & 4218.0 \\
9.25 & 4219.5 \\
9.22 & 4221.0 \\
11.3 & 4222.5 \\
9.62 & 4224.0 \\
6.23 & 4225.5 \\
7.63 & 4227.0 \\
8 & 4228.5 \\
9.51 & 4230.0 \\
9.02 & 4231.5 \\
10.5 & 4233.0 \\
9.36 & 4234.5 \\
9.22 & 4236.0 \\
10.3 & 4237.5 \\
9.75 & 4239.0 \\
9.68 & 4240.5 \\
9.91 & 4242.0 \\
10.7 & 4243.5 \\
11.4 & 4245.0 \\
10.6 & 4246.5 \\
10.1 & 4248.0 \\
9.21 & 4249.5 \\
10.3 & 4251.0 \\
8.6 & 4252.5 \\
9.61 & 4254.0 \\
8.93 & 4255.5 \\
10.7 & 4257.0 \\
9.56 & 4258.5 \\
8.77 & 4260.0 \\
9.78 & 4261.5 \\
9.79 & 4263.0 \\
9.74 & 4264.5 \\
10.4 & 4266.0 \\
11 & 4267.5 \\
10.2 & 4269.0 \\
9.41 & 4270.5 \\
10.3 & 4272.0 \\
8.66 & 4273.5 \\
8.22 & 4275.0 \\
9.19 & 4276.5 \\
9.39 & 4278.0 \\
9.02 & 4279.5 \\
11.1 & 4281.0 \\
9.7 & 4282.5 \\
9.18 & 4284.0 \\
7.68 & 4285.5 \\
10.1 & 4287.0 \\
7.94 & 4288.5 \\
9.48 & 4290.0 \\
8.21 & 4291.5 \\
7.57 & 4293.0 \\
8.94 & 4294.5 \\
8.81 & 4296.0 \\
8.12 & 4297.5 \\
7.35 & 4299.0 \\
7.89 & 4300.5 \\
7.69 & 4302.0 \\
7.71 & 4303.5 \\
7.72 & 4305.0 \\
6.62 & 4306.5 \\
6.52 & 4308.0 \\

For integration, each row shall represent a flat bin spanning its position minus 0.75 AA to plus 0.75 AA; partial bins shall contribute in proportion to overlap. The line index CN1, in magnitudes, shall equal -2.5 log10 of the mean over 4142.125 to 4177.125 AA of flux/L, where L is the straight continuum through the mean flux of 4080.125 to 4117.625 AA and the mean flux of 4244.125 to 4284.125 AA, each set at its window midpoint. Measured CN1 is 0.13 mag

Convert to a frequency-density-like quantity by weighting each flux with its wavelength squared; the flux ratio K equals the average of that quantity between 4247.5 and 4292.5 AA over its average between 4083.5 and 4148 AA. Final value 1.14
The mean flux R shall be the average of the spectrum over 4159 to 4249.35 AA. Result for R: 8.99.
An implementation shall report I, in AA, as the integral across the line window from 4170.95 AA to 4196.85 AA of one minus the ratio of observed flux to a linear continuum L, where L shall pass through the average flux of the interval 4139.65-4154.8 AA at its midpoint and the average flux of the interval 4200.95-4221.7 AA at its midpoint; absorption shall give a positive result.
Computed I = 0.8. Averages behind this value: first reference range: 8.45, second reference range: 9.23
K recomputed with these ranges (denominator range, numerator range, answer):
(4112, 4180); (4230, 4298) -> 1.18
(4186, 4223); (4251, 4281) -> 1.09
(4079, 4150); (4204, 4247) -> 1.12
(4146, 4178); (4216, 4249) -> 1.18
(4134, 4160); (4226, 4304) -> 1.16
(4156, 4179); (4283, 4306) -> 1.04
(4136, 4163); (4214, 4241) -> 1.14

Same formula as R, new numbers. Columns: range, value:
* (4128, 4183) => 8.38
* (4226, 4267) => 9.66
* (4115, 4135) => 8.77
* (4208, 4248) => 9.49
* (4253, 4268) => 9.79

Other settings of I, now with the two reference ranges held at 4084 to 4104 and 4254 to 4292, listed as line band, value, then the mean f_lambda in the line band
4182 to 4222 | 1.8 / 8.98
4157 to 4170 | 1.2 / 8.53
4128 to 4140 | 1.3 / 8.33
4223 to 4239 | 0.7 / 9.01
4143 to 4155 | 1.4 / 8.26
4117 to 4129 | 0.6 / 8.91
